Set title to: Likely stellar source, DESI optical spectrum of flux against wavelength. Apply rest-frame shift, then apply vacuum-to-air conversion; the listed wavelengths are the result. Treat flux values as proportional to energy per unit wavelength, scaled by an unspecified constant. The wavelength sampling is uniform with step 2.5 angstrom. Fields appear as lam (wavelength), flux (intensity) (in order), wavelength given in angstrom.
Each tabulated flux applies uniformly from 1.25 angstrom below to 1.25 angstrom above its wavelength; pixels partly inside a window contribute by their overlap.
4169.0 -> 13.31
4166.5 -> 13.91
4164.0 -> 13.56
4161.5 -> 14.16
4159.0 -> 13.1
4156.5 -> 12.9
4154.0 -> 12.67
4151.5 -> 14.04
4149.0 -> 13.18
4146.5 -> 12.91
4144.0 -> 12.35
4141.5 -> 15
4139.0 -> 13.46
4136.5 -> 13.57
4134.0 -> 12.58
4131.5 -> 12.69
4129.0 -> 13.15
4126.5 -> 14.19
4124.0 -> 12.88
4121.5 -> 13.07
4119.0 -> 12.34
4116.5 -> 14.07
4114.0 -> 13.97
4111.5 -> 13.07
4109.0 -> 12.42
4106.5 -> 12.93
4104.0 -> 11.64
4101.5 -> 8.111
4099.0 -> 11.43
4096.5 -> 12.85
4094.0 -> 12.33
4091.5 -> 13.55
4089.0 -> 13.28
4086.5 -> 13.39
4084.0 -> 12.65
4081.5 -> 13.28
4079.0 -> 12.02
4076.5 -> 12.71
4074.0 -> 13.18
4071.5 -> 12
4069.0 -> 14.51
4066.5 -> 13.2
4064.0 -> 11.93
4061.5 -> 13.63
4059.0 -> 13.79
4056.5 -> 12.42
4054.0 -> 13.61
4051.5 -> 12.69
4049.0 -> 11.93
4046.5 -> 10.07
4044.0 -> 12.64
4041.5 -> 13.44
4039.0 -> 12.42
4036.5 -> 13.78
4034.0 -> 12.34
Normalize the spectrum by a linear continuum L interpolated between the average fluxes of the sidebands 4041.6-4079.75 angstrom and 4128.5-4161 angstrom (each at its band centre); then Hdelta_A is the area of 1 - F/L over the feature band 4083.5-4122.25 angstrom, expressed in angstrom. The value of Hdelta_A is 1.2 angstrom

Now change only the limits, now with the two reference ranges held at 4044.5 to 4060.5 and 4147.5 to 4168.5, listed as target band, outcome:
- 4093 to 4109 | 1.6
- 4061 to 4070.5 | -0.5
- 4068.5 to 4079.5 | -0.2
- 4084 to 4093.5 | -0.3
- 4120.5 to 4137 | 0.0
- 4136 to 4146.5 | -0.2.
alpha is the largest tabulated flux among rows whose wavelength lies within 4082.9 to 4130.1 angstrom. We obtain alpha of 14.19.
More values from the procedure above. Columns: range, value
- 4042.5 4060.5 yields 13.79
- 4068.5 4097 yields 14.51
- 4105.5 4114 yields 13.97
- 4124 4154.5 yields 15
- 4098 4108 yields 12.93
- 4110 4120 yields 14.07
